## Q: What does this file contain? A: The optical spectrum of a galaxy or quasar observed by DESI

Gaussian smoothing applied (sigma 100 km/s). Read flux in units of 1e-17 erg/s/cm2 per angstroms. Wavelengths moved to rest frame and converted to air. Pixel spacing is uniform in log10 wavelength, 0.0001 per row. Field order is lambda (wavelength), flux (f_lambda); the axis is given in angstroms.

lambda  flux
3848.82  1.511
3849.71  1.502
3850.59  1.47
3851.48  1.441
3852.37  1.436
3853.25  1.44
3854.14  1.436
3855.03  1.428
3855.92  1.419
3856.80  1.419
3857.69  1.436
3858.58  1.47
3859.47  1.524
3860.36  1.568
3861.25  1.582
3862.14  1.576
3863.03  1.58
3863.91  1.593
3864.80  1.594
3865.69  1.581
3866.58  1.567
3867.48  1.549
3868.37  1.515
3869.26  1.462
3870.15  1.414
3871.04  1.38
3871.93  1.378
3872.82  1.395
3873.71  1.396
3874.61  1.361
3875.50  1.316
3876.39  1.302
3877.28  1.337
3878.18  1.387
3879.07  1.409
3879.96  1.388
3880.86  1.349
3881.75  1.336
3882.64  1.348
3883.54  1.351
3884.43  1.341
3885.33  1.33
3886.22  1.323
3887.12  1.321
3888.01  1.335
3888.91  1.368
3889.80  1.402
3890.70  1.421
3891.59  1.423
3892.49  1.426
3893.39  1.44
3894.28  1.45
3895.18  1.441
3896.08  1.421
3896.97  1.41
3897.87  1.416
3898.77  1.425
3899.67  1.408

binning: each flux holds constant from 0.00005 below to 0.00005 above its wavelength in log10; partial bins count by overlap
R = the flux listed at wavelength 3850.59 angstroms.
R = 1.47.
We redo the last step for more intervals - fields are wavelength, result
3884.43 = 1.341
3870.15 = 1.414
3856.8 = 1.419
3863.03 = 1.58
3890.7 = 1.421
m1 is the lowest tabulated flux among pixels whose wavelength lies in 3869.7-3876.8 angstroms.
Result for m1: 1.302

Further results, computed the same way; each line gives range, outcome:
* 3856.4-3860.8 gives 1.419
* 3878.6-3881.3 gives 1.349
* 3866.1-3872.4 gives 1.378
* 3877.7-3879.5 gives 1.387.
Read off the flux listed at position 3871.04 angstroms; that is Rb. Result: 1.38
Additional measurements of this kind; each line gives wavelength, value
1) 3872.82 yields 1.395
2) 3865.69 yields 1.581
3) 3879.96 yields 1.388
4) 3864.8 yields 1.594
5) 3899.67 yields 1.408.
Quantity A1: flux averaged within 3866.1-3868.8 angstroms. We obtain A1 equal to 1.54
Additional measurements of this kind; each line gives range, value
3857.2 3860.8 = 1.5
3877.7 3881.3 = 1.38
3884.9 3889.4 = 1.34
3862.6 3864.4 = 1.6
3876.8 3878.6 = 1.36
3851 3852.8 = 1.43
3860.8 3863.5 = 1.58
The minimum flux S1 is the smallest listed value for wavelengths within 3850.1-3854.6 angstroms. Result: 1.436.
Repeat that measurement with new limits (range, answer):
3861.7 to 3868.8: 1.515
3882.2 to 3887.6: 1.321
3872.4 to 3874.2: 1.395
